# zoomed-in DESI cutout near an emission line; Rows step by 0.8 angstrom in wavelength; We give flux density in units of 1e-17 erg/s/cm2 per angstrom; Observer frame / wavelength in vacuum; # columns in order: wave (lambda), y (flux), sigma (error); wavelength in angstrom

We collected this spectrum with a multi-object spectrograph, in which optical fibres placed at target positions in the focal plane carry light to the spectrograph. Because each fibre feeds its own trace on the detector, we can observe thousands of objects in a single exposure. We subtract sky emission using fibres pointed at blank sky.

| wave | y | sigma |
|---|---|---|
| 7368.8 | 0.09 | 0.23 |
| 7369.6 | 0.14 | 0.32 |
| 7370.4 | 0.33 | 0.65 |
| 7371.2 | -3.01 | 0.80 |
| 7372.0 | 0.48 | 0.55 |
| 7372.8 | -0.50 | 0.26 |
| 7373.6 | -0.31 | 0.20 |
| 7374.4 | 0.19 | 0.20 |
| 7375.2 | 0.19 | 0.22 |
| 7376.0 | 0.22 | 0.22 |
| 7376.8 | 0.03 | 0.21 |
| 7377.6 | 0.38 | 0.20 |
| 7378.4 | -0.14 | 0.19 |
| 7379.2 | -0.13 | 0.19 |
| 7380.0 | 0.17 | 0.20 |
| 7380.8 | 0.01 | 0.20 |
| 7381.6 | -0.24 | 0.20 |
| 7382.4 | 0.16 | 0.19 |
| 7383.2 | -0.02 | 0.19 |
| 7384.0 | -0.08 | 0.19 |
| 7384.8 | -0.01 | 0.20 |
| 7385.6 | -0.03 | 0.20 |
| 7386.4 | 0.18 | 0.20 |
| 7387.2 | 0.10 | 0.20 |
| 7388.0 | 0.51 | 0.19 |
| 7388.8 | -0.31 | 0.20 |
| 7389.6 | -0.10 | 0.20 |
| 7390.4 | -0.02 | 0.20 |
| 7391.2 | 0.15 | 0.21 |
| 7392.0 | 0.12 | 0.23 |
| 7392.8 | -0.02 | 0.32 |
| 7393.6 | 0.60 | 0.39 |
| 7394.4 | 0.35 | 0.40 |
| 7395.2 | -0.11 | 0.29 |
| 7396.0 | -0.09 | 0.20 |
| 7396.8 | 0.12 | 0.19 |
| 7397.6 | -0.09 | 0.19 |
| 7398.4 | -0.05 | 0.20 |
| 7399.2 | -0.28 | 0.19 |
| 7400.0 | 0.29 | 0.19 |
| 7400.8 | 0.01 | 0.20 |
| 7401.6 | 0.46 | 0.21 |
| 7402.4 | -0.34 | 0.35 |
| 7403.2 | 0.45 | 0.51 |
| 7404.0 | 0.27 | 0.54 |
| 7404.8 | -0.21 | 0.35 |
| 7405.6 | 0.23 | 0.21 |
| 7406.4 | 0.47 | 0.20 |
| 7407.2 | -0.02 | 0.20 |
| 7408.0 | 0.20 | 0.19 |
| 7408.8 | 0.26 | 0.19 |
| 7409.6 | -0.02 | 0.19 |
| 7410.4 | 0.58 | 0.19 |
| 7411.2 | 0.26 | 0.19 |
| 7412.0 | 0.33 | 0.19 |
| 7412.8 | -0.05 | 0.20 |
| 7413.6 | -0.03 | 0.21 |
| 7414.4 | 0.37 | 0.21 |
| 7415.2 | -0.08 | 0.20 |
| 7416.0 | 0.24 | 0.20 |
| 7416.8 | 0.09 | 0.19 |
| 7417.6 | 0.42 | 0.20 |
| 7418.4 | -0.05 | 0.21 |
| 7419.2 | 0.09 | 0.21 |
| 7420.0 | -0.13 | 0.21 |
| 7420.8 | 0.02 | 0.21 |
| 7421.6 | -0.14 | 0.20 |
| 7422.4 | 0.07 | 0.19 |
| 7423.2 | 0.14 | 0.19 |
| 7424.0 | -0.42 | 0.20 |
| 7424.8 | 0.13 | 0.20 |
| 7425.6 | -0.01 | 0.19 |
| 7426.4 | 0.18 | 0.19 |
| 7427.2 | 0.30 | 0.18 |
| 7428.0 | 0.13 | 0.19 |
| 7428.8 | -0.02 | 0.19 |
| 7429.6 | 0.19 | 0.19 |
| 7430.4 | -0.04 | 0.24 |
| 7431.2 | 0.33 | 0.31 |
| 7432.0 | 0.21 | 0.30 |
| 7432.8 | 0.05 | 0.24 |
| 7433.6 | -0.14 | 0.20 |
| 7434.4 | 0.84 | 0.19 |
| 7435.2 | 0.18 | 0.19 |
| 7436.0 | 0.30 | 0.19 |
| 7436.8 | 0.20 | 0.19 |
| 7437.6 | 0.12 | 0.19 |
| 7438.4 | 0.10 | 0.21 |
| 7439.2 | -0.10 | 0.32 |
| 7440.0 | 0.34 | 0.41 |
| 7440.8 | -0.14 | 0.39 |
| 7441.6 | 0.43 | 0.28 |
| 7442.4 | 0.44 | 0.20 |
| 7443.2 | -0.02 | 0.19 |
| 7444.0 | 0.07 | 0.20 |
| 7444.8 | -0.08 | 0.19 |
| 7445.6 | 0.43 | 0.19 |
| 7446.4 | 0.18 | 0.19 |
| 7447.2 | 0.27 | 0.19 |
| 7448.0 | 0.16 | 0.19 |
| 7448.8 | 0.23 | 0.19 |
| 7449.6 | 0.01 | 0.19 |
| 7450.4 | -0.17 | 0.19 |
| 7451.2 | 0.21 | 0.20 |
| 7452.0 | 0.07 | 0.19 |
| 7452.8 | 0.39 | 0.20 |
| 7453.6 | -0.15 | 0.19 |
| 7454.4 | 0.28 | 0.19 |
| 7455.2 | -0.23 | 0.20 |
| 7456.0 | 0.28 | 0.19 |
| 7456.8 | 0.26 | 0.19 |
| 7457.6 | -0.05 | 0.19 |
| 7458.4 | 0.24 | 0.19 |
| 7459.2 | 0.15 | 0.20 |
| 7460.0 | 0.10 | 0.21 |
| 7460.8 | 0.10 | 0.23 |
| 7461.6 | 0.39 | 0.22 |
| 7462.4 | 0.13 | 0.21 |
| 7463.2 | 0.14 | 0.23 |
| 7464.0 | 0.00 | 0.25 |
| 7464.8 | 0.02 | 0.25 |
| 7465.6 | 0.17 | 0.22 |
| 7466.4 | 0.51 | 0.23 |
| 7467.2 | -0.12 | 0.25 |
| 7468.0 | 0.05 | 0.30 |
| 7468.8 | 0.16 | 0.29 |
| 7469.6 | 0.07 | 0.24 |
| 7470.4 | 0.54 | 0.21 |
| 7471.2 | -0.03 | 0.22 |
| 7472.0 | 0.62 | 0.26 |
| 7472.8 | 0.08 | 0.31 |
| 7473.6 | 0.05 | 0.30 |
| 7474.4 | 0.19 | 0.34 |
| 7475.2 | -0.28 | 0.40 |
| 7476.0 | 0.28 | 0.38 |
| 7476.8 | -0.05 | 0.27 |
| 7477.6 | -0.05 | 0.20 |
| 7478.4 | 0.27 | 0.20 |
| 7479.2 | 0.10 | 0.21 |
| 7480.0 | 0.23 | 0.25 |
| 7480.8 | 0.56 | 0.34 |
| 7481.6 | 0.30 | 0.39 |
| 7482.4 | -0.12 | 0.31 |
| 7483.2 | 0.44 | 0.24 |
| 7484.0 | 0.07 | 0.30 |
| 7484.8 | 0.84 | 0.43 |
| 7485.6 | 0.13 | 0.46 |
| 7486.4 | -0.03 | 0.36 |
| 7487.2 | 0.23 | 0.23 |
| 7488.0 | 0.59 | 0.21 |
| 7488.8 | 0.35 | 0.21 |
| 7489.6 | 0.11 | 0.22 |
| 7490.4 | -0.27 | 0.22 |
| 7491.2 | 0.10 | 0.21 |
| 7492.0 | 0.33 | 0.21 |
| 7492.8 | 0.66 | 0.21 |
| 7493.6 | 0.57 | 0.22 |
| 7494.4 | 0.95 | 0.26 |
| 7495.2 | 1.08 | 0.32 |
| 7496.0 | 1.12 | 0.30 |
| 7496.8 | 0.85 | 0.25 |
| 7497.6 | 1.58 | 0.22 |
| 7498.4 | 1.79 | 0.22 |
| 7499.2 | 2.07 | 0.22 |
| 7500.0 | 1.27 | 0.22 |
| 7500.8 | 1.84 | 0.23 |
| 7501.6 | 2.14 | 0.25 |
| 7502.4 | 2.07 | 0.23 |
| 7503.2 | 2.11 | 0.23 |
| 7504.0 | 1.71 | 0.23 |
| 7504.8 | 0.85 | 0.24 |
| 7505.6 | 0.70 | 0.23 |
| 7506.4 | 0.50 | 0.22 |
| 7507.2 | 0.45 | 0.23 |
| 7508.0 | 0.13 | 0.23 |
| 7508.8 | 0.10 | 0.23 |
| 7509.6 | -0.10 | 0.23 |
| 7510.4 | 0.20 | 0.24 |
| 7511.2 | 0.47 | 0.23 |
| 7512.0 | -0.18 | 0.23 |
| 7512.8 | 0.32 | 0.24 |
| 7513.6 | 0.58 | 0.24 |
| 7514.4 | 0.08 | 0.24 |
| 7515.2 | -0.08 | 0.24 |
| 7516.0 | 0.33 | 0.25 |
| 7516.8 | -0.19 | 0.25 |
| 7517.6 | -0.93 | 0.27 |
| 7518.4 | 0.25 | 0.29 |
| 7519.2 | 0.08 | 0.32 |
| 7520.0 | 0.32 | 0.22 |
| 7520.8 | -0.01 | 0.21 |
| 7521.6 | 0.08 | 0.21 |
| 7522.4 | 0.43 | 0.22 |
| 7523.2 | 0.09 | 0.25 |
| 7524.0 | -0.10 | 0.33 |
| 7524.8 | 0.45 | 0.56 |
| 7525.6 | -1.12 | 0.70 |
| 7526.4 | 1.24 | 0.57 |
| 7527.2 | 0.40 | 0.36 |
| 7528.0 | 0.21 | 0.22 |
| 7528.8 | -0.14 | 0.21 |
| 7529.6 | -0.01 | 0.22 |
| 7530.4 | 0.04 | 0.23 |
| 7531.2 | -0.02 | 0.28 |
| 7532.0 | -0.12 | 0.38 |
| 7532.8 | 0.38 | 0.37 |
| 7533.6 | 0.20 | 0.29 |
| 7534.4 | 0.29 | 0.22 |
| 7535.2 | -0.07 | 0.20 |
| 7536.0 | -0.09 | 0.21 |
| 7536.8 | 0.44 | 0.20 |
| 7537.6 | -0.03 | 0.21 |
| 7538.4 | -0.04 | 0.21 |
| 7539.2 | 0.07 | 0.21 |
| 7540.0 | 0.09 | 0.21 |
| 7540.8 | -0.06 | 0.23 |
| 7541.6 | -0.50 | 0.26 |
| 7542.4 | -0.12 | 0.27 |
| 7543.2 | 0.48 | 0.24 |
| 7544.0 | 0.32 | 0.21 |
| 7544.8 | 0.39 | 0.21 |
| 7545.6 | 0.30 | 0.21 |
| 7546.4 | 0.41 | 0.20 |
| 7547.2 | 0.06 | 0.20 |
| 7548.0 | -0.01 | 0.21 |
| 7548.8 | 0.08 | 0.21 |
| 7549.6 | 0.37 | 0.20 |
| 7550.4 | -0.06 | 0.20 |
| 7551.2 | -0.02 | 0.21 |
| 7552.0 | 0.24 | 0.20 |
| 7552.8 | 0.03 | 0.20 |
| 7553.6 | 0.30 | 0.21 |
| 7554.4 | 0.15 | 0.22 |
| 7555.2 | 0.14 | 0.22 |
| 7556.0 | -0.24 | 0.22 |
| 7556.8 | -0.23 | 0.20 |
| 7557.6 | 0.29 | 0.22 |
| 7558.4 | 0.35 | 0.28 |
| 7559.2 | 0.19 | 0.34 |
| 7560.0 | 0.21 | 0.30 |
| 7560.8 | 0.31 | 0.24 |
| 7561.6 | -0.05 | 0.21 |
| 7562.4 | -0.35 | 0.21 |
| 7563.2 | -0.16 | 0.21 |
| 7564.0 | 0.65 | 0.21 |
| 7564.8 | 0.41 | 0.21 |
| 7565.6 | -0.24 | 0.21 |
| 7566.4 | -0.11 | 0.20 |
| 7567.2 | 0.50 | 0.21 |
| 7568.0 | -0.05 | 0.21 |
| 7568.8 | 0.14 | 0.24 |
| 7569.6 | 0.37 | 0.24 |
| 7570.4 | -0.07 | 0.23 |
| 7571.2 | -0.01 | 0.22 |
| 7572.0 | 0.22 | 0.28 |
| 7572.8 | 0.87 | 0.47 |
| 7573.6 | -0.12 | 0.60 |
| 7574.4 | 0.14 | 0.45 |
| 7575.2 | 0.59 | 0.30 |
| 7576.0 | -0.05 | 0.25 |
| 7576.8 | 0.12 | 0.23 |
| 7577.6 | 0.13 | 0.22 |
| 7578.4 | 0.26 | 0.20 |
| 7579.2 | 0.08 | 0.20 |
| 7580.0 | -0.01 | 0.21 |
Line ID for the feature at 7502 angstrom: [O II] 3727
